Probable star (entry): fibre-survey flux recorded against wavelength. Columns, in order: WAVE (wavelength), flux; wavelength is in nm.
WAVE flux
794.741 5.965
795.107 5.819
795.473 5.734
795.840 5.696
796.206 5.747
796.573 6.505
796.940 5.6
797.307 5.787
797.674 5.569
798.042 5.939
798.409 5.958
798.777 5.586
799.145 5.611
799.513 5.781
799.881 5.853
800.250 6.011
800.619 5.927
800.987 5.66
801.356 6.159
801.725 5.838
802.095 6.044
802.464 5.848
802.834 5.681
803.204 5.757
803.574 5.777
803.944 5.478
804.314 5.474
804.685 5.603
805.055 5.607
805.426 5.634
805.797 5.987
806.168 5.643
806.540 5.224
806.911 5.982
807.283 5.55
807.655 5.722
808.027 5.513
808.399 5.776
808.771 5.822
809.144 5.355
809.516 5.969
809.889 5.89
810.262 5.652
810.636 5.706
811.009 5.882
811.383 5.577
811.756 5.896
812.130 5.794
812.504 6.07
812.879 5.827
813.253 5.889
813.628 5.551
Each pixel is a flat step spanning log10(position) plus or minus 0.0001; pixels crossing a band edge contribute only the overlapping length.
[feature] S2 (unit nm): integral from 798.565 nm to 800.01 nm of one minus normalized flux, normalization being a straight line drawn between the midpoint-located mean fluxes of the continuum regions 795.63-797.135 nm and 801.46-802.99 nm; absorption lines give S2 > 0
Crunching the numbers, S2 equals 0.04 nm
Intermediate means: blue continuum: 5.88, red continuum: 5.87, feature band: 5.71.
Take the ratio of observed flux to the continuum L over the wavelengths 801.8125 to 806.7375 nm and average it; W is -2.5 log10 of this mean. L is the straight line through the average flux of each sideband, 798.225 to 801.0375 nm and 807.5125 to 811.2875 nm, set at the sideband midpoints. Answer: 0.02 mag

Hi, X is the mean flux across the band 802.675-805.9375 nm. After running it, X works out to 5.66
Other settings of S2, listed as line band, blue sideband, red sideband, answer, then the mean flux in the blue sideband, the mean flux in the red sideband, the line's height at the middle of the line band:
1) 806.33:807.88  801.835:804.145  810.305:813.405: 0.05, 5.76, 5.82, 5.79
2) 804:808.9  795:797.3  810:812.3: 0.11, 5.85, 5.76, 5.78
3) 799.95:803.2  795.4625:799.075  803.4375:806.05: -0.10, 5.81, 5.65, 5.72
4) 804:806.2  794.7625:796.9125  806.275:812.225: 0.04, 5.88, 5.7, 5.76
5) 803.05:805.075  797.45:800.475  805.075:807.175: 0.03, 5.79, 5.68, 5.71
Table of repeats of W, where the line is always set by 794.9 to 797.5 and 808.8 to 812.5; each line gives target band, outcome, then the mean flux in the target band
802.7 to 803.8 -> 0.014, 5.73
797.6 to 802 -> -0.002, 5.83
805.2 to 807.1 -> 0.019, 5.69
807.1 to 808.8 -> 0.022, 5.66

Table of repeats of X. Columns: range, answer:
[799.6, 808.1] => 5.74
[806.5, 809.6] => 5.67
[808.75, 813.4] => 5.79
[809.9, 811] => 5.74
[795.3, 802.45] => 5.84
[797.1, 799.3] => 5.74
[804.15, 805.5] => 5.58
